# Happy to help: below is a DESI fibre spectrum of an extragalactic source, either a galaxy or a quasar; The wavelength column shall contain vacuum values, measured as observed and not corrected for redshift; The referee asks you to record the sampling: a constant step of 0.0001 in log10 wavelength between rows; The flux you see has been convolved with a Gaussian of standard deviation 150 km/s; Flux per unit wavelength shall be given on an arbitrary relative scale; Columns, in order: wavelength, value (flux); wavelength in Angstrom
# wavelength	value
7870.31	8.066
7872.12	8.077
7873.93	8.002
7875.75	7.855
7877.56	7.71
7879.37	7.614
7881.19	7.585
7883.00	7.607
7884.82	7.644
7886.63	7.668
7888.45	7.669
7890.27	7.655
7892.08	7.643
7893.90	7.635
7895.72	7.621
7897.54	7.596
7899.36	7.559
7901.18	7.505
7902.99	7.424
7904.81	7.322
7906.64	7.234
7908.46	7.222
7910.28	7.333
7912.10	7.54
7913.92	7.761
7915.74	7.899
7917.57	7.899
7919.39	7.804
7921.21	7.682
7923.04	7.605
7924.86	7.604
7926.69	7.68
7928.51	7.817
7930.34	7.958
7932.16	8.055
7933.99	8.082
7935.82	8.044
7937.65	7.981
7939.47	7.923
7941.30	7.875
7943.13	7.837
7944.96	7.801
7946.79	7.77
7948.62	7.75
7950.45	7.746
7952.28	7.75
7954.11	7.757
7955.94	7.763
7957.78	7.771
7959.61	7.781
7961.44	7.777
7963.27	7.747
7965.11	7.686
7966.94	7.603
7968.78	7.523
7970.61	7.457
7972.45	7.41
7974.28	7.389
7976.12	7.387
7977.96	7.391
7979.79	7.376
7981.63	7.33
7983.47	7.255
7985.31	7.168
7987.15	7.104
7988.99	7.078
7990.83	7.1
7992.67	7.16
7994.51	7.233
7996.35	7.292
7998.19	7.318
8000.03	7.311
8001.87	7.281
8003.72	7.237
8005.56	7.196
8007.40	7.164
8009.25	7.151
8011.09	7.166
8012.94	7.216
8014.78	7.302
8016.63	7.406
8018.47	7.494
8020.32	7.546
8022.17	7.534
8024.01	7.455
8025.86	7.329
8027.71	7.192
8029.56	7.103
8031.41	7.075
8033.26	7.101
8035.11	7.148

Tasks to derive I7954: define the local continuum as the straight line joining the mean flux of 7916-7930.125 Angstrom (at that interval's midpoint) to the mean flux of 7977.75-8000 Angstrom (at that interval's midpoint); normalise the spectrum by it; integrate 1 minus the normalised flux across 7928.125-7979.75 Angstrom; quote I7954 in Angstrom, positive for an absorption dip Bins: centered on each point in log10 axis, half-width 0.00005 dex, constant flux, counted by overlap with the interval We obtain -1.6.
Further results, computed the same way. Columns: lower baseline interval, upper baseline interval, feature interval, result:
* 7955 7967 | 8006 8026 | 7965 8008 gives 1.4 Angstrom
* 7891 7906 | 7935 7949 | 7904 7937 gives 0.0 Angstrom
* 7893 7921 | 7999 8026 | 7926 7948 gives -1.2 Angstrom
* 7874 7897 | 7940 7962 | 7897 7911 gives 0.6 Angstrom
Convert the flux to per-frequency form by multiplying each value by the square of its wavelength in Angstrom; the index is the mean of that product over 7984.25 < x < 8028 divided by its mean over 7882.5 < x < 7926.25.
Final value 0.98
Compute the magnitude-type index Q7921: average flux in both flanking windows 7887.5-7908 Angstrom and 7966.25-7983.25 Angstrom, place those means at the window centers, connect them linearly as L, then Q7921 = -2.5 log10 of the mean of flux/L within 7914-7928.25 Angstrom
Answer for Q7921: -0.04 mag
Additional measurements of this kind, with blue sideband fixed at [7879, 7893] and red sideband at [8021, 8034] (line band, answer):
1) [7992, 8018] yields 0.01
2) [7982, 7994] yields 0.03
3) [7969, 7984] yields 0.00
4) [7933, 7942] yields -0.07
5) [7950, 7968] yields -0.04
